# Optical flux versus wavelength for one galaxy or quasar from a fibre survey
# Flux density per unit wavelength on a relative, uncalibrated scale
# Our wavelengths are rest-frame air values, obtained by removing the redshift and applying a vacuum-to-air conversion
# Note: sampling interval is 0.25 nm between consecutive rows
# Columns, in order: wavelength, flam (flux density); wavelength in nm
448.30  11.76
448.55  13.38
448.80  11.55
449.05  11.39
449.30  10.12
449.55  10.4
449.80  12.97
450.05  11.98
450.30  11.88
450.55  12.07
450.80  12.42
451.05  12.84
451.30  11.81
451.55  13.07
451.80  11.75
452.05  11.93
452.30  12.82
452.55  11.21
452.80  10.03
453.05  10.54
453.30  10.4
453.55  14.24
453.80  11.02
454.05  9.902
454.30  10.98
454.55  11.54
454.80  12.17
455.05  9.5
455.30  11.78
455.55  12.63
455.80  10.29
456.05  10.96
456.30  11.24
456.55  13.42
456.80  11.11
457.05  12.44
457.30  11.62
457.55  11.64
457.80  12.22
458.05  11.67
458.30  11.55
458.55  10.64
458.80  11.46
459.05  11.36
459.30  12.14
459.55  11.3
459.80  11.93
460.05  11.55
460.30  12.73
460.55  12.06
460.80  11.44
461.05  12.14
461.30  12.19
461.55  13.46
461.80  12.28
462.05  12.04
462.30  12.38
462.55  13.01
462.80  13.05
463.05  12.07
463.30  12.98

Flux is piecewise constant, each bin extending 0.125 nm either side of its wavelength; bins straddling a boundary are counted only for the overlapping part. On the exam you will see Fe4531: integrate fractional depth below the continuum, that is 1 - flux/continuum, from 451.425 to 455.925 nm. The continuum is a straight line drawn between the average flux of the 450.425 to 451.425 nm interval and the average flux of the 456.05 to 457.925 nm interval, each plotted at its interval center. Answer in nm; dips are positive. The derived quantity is 0.250 nm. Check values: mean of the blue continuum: 12.3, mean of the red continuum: 11.9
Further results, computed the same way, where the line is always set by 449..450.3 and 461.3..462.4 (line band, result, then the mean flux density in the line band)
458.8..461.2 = 0.10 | 11.8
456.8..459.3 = 0.11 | 11.6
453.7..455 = 0.09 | 11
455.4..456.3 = 0.05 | 11.3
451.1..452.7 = -0.07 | 12.1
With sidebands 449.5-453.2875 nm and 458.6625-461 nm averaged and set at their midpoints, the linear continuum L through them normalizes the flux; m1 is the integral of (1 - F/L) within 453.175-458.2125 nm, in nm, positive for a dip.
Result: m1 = 0.11 nm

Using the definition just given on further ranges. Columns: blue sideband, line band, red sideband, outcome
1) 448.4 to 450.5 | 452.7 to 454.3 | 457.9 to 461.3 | 0.093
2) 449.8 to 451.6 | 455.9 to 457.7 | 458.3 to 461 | 0.017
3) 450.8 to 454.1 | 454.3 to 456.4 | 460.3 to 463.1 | 0.121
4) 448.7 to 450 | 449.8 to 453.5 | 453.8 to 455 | -0.221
